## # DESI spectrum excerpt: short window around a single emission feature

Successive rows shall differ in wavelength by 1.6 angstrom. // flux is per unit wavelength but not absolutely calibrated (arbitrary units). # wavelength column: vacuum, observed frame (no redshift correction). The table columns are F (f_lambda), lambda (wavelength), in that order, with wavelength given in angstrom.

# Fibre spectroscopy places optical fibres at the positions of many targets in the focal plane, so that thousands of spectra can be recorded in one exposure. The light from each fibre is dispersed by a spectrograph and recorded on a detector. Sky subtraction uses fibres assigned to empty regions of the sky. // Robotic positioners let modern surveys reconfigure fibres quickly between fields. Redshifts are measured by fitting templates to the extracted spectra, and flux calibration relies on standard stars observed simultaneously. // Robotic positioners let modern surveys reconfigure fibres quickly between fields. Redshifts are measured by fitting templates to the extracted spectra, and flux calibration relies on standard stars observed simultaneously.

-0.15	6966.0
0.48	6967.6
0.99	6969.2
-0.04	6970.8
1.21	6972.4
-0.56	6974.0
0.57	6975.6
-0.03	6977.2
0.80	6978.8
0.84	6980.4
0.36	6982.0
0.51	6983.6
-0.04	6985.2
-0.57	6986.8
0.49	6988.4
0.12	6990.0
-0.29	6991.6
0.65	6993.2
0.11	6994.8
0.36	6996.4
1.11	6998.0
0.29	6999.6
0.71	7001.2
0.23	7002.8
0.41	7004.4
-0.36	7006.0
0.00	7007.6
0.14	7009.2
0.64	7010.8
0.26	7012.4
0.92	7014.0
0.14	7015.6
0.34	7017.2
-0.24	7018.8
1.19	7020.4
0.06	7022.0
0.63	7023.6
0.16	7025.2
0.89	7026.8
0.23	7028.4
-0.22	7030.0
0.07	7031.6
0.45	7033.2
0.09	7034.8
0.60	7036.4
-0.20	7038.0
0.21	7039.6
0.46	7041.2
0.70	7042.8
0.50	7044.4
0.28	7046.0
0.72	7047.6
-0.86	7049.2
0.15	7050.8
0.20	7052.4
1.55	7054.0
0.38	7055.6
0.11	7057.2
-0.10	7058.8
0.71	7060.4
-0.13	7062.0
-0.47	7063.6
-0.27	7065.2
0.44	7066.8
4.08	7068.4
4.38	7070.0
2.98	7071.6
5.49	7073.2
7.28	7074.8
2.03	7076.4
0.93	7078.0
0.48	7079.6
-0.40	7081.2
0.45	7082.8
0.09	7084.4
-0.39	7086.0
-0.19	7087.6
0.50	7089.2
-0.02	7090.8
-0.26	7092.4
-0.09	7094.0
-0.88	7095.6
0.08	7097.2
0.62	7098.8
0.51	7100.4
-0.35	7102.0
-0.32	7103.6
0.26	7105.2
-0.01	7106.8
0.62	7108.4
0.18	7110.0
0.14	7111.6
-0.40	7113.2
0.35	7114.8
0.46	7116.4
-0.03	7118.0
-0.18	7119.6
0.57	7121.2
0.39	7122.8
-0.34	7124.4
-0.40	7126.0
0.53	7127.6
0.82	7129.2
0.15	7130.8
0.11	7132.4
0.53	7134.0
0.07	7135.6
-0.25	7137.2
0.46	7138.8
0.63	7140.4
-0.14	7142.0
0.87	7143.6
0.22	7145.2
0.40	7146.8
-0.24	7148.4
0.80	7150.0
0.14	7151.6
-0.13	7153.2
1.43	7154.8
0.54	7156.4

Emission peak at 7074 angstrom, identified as [O II] 3727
